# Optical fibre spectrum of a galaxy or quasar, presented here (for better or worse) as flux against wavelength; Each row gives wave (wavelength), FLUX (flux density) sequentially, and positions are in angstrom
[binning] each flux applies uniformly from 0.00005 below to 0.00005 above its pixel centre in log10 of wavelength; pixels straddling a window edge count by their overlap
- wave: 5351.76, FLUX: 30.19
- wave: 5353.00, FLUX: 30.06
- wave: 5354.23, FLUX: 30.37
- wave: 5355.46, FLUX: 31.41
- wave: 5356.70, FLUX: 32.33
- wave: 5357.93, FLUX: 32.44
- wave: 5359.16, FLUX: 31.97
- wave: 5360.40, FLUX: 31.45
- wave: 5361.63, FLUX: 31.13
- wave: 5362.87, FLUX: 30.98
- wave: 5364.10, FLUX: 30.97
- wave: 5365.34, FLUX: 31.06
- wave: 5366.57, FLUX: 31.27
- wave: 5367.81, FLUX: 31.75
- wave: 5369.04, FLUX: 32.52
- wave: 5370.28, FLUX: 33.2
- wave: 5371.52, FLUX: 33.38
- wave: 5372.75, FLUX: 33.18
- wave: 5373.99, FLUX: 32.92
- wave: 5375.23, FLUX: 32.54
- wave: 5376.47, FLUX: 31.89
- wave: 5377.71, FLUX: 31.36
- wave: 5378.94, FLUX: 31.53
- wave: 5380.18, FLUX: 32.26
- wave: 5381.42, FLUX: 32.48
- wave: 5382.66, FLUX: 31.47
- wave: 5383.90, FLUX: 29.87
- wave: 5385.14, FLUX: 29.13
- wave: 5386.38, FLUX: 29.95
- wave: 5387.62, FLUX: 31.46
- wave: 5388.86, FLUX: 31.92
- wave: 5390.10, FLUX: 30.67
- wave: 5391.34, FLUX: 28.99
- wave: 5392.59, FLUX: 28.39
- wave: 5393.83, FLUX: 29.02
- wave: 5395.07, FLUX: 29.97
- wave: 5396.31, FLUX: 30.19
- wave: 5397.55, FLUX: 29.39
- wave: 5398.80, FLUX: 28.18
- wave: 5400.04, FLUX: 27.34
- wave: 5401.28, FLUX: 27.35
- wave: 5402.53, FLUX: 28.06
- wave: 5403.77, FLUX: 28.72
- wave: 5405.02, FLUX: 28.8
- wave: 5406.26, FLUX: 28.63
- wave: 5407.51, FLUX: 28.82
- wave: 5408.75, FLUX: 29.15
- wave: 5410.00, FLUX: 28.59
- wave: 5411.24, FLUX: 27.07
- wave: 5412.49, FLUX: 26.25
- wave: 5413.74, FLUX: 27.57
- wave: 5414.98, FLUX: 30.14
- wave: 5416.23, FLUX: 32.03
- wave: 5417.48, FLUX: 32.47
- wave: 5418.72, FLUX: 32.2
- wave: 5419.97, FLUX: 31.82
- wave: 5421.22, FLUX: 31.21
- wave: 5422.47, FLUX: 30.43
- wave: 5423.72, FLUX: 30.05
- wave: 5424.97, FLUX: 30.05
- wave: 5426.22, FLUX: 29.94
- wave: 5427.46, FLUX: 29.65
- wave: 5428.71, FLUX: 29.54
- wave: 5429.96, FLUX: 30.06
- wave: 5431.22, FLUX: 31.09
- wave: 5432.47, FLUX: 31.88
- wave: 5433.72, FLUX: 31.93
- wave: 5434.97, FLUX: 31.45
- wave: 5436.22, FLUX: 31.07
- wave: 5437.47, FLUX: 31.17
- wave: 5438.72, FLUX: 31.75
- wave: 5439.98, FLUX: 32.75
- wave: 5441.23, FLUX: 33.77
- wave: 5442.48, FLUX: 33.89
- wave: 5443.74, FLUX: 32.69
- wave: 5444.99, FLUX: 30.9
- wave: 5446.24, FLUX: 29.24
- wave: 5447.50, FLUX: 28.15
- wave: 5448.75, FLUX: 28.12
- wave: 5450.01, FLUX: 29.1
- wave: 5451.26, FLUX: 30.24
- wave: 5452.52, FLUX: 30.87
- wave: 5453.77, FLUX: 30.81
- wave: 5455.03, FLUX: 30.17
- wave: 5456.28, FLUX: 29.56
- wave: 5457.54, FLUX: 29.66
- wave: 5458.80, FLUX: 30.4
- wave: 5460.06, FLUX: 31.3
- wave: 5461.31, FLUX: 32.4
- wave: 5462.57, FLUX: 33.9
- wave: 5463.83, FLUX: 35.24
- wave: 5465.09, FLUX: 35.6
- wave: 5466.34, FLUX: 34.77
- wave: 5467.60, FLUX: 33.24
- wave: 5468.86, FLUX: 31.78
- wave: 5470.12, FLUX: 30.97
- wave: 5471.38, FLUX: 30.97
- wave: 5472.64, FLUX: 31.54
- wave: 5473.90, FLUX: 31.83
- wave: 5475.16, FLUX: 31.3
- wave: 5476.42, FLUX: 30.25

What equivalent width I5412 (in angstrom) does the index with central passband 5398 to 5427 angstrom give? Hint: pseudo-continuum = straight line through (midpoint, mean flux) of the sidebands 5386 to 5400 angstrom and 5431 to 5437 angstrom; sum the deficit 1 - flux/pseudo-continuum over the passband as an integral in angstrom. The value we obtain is 1.18 angstrom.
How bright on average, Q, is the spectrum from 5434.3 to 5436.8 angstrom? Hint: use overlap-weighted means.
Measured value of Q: 31.3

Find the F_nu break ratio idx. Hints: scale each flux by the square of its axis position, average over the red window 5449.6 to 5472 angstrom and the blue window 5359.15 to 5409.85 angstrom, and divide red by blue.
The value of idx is 1.07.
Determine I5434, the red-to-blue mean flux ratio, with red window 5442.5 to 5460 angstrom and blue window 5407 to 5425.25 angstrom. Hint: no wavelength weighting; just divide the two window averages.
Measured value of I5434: 1.01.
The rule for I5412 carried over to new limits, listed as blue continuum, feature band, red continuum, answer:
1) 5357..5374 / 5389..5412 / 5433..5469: 2.20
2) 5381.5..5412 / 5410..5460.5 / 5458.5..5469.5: 1.61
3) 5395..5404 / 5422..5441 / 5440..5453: -0.52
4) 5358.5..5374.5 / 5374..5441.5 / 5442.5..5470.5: 3.09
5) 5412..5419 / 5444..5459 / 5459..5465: 1.24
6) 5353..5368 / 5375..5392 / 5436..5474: 0.18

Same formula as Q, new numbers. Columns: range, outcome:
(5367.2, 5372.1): 32.7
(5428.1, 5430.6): 29.7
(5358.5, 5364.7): 31.3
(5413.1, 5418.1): 30.5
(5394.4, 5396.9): 30.1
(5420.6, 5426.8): 30.3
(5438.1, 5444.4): 32.9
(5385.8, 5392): 30.6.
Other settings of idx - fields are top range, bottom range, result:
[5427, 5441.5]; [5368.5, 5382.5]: 0.99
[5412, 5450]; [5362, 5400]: 1.01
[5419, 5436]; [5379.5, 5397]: 1.03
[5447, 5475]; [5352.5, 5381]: 1.02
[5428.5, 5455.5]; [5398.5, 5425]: 1.07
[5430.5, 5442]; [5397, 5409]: 1.14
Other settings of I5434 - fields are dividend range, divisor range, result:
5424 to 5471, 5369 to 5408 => 1.03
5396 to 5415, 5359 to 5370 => 0.90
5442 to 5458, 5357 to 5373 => 0.95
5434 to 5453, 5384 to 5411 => 1.06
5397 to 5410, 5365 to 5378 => 0.88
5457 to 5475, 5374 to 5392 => 1.04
